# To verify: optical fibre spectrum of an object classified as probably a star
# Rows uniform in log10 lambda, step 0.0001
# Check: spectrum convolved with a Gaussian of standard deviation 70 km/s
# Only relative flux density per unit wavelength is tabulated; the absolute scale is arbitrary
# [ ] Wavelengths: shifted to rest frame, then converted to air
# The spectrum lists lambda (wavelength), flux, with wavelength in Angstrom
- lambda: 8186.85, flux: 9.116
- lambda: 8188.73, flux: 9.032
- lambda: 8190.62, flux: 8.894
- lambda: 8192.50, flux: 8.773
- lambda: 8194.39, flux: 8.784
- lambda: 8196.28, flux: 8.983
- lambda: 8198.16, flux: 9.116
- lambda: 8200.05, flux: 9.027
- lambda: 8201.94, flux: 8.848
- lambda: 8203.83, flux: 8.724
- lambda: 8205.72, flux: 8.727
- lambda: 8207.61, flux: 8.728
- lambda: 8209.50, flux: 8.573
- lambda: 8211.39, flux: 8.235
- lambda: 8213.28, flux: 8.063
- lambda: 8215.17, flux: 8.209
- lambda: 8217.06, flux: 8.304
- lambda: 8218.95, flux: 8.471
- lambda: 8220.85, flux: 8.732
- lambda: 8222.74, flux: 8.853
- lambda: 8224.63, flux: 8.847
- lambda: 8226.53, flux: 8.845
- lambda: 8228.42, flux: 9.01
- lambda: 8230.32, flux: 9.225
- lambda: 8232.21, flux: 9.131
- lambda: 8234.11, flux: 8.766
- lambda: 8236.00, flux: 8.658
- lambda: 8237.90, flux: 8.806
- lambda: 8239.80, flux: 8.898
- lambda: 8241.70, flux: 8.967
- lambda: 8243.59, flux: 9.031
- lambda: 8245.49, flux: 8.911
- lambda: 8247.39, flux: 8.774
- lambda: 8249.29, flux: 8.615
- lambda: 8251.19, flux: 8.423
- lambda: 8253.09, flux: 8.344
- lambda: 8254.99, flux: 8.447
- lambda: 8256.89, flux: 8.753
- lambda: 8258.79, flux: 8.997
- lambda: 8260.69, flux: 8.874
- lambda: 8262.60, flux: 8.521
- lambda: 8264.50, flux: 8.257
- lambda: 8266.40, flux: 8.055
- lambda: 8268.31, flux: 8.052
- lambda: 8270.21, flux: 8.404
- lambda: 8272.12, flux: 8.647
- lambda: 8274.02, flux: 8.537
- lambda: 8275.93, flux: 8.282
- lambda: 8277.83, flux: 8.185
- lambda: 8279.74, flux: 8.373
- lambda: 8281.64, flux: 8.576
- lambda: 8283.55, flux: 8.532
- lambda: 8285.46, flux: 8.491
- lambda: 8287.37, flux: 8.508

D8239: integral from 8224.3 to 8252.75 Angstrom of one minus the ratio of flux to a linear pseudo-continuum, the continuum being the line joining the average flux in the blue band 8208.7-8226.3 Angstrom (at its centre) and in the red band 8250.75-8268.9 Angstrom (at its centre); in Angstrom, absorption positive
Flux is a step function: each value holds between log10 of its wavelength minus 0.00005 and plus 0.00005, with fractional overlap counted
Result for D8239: -1.2 Angstrom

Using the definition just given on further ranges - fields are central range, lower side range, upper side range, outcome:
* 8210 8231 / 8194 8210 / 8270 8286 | 0.33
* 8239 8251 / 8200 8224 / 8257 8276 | -0.46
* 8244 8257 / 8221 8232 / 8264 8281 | 0.01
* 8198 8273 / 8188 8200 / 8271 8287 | 0.28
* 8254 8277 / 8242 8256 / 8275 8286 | 0.13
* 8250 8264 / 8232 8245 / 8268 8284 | 0.06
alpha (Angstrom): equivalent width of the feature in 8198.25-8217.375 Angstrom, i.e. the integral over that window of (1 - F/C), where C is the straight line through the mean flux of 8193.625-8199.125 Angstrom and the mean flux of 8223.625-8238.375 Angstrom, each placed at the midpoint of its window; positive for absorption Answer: 0.80 Angstrom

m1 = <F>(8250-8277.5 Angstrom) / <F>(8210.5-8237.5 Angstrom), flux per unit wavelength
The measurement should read 1.0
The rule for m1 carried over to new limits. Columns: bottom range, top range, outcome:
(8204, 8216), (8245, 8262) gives 1.03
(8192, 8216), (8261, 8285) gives 0.97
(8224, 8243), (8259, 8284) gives 0.94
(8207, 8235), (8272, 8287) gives 0.97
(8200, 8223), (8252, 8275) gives 0.99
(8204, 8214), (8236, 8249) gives 1.04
